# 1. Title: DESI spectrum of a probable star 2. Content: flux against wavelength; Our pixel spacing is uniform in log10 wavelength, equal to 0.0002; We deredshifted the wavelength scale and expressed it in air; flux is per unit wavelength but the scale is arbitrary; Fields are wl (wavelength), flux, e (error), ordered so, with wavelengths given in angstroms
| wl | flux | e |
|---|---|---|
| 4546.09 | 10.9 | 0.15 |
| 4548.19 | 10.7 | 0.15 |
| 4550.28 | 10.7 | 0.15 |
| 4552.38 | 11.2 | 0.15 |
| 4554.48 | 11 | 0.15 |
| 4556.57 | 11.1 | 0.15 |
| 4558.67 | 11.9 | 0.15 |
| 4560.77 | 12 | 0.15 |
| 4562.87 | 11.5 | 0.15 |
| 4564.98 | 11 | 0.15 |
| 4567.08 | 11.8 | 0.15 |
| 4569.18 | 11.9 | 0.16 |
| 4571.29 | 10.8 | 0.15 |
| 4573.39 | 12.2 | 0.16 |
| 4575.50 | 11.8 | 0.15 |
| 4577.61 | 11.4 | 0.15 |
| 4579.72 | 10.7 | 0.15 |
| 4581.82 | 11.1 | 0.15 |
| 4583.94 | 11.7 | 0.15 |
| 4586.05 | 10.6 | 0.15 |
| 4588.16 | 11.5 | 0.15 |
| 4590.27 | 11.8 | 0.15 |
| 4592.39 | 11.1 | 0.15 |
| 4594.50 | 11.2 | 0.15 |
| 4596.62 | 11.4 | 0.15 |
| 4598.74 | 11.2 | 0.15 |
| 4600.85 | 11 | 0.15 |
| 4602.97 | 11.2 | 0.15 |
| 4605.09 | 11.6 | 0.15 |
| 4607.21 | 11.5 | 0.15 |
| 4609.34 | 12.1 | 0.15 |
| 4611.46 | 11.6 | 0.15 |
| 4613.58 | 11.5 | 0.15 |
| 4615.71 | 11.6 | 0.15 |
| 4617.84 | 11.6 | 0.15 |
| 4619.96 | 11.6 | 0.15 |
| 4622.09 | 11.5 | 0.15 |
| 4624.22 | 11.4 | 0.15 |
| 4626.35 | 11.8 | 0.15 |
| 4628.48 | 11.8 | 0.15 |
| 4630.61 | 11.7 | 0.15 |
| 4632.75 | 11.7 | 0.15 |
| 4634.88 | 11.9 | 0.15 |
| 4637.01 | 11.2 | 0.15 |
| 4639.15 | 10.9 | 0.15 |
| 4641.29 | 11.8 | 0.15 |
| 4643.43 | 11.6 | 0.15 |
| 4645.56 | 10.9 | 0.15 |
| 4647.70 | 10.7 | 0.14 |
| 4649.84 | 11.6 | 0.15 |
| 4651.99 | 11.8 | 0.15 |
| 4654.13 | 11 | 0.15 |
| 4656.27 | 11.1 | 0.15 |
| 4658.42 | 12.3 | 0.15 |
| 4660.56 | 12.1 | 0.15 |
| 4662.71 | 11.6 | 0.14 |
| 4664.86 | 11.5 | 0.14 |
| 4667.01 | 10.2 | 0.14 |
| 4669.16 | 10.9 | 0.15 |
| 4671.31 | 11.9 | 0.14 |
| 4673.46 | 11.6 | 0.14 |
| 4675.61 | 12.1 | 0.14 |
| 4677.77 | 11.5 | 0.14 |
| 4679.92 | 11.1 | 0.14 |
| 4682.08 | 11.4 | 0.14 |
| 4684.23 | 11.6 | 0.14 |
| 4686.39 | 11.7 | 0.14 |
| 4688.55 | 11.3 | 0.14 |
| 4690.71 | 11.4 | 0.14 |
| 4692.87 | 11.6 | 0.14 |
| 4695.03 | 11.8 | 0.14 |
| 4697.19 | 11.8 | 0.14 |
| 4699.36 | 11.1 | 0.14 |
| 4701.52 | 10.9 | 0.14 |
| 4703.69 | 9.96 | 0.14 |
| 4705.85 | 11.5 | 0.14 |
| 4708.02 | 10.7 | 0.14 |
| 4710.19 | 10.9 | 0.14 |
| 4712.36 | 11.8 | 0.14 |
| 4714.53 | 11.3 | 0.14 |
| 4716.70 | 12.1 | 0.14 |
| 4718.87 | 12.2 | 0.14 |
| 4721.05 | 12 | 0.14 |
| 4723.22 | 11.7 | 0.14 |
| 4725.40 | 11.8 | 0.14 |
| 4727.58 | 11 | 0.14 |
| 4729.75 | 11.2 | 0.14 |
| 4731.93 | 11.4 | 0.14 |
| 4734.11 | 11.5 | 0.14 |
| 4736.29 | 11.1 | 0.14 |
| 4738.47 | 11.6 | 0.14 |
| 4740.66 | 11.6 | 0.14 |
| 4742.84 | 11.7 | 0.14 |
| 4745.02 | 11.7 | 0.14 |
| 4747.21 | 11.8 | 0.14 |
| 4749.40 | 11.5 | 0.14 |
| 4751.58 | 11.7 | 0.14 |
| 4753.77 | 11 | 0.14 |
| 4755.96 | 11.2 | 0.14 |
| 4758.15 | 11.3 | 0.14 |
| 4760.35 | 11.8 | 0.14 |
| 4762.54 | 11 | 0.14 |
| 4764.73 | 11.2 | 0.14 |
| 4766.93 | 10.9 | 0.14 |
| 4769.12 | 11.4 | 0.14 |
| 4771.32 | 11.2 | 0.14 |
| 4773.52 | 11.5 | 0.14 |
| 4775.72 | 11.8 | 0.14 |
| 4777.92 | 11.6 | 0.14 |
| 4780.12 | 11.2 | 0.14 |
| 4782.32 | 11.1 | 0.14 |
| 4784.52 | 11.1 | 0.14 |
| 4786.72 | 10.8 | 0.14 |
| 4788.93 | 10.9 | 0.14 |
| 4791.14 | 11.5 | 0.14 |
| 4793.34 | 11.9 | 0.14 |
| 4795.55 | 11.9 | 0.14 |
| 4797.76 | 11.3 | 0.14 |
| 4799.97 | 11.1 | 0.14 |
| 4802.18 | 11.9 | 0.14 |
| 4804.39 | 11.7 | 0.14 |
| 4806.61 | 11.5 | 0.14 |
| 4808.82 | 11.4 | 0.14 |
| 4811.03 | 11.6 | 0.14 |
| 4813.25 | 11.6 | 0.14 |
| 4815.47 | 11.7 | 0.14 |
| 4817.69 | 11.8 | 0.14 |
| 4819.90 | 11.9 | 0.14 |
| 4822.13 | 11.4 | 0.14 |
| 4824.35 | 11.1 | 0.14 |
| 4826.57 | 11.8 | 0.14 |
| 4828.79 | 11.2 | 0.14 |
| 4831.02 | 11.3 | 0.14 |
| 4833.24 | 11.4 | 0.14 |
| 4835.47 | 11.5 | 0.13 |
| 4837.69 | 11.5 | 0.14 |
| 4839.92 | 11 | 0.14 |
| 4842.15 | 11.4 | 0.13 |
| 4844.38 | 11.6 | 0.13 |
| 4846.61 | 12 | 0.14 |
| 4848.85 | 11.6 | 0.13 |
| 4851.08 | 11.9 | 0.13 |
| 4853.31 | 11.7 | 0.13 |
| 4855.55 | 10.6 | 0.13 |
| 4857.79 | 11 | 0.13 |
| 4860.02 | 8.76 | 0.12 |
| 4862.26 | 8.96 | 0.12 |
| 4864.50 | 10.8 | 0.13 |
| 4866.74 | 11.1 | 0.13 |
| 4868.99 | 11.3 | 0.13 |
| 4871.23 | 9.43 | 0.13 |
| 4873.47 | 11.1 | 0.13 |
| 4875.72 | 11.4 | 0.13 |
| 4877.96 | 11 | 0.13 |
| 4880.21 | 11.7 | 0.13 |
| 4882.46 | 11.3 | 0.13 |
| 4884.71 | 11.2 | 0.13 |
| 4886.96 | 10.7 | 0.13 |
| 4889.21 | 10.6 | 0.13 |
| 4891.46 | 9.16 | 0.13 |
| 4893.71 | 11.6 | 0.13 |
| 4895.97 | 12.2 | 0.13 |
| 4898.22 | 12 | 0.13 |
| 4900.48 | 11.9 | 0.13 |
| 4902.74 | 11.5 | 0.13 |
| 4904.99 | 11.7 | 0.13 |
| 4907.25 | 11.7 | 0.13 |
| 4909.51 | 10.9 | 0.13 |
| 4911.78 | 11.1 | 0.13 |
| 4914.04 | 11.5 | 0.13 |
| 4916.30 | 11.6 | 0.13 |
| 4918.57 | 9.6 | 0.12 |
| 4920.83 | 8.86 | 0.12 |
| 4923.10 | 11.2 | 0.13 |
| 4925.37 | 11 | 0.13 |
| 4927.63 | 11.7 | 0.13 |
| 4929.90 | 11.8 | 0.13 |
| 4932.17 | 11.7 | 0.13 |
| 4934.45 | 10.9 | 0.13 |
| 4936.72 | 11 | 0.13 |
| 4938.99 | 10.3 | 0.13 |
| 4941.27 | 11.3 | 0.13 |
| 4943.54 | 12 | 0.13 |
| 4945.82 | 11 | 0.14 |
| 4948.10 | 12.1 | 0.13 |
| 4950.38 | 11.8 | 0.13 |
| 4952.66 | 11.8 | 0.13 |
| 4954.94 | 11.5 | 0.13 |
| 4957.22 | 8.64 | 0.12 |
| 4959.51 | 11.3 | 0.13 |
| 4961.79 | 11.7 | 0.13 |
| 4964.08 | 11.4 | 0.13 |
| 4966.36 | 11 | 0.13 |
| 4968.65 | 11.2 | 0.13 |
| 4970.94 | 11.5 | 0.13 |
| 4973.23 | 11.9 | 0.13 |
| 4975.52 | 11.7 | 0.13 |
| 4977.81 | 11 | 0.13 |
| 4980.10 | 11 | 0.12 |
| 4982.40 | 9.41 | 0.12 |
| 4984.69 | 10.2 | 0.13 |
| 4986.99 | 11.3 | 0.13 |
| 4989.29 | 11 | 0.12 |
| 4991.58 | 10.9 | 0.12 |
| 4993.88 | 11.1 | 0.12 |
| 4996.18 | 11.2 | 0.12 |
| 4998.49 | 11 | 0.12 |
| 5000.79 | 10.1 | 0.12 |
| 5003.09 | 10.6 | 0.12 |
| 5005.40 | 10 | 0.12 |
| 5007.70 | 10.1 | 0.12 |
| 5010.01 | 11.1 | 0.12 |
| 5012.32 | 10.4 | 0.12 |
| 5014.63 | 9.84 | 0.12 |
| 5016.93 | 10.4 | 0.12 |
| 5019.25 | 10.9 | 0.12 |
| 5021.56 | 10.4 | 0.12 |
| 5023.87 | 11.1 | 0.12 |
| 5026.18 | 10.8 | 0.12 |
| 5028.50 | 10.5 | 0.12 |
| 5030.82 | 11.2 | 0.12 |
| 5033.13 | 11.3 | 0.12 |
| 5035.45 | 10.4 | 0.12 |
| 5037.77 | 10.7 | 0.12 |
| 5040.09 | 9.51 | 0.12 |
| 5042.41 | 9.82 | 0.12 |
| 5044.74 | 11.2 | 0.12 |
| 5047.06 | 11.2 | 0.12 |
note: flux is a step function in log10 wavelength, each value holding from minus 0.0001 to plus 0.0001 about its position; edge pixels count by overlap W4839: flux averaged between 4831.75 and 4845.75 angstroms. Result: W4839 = 11.4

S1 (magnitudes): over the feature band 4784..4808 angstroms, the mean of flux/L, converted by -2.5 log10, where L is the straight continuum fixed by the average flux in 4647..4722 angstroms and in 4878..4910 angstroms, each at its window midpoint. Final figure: -0.01 mag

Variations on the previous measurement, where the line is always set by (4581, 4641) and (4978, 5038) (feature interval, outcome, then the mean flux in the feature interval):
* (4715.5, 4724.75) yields -0.069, 12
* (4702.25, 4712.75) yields 0.035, 10.9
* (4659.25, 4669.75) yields 0.005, 11.3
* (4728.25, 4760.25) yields -0.025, 11.5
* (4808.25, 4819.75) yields -0.058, 11.7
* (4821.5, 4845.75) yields -0.037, 11.4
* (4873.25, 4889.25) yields -0.024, 11.2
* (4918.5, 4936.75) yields -0.011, 10.9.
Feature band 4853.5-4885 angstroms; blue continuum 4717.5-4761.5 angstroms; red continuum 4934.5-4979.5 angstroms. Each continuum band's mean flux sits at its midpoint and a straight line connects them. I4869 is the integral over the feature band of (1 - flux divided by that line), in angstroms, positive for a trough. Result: 1.8 angstroms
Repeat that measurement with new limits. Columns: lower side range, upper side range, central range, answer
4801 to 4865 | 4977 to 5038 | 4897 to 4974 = -2.2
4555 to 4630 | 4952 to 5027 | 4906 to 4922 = 0.3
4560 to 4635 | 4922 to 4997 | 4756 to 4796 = 0.0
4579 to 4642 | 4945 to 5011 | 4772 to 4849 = -1.9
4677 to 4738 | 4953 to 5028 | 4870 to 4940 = -0.6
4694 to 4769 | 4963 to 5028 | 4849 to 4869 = 0.8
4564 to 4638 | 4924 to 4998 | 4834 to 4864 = 0.6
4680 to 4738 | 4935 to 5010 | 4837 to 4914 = 0.3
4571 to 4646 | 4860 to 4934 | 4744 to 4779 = -0.6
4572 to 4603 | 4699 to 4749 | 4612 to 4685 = -0.7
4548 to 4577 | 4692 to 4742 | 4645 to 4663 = -0.1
